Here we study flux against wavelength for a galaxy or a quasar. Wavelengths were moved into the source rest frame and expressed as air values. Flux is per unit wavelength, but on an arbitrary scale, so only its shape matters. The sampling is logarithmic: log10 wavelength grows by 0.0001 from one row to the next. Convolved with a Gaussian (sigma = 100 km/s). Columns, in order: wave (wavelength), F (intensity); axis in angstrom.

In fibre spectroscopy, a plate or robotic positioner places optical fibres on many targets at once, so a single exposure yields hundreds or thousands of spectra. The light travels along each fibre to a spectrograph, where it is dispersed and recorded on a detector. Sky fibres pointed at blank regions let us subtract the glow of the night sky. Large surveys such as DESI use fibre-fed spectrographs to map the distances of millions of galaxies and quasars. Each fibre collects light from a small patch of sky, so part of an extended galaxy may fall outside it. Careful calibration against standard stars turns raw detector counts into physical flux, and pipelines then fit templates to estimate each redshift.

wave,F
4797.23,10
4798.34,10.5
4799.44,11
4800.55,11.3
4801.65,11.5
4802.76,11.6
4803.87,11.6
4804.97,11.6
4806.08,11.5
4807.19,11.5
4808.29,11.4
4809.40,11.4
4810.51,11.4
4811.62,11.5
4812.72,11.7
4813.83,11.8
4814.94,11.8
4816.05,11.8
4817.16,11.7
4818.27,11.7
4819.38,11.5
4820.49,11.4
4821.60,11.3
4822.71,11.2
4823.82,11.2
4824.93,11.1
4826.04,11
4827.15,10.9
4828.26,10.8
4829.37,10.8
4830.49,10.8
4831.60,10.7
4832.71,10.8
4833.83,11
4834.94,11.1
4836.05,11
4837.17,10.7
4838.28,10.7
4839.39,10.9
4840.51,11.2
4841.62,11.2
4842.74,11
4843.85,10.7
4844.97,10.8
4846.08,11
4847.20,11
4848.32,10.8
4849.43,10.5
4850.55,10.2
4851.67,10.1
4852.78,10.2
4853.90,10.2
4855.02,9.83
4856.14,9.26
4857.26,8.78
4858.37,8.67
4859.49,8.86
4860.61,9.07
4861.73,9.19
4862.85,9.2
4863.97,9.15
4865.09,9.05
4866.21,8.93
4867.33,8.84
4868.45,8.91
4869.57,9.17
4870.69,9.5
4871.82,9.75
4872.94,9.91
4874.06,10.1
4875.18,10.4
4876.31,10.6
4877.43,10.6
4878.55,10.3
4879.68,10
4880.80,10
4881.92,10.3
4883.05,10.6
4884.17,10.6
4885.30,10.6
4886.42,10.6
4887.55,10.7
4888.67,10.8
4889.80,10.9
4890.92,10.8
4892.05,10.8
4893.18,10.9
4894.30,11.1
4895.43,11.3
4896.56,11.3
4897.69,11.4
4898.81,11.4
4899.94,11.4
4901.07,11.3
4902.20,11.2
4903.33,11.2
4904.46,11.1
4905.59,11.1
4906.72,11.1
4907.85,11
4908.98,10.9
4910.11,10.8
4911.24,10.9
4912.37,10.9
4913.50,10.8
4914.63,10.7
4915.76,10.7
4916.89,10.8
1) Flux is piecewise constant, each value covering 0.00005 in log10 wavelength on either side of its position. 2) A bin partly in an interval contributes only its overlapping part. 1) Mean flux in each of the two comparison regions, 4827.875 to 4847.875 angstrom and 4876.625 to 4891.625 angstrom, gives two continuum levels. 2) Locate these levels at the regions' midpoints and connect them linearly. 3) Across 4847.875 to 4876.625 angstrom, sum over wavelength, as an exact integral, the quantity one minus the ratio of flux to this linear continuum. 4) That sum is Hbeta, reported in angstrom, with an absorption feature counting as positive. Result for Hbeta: 3.0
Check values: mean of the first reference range 10.9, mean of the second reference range 10.5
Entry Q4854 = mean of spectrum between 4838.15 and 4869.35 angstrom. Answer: 9.92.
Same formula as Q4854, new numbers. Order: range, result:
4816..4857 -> 10.8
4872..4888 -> 10.4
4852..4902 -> 10.1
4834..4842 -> 11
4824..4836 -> 10.9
